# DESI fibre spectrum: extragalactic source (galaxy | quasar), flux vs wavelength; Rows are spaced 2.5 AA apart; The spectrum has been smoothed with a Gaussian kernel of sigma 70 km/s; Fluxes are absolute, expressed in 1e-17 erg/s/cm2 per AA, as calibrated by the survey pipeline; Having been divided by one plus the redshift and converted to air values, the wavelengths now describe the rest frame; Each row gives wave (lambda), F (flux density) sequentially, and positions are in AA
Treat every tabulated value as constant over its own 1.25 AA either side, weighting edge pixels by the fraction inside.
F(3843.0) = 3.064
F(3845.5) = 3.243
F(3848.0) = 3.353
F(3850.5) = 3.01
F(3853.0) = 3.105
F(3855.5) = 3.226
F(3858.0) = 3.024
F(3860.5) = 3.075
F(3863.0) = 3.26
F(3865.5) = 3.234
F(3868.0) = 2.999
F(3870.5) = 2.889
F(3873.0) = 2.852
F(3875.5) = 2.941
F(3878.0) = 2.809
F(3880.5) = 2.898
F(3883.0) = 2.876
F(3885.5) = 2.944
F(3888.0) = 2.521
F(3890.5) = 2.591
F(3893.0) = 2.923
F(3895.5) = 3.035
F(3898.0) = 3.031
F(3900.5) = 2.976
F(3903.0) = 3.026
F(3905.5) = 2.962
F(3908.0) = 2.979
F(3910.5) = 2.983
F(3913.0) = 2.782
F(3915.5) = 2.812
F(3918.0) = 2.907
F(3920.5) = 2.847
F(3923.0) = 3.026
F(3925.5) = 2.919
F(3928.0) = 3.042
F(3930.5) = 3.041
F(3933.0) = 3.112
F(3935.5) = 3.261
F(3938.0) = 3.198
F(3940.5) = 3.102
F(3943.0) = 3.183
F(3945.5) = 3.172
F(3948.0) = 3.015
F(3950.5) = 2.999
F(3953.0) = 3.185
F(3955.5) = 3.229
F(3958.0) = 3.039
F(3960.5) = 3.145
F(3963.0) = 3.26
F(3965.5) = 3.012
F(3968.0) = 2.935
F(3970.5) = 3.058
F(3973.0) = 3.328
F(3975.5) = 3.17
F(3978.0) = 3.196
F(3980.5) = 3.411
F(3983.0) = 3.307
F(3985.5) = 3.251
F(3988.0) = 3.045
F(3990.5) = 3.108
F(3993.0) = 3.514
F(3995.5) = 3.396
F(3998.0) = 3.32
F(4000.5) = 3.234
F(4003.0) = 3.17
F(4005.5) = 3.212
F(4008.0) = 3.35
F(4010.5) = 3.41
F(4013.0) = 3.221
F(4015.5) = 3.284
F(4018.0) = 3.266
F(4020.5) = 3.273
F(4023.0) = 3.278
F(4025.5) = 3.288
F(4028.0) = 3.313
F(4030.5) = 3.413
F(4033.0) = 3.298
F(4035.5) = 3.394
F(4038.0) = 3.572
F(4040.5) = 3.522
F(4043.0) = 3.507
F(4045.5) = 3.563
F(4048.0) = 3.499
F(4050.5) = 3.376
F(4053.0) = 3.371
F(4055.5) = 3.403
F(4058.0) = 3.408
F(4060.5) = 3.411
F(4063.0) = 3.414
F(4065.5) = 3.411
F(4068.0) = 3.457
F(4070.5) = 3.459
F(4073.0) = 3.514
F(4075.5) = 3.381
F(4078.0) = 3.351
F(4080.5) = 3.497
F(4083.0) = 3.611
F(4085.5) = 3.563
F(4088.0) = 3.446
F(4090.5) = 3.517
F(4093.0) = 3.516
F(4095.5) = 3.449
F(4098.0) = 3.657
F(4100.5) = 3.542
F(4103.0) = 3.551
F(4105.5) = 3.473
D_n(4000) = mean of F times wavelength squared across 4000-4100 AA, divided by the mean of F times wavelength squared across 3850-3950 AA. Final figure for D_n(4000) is 1.23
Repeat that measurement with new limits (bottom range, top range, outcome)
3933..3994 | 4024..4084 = 1.13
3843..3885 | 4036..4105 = 1.27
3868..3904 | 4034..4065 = 1.30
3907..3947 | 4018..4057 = 1.19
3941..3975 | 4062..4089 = 1.18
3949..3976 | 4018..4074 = 1.14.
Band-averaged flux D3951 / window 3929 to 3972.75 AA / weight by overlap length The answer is 3.12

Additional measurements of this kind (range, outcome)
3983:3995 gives 3.25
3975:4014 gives 3.27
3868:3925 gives 2.89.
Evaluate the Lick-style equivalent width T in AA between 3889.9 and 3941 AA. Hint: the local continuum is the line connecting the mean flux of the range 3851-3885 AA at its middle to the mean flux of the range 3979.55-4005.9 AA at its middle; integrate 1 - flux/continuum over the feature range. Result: 2.1 AA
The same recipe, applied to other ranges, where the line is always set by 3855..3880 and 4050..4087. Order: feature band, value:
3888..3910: 1.2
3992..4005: -0.1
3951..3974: 0.7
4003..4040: 0.2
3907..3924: 1.2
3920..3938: 0.5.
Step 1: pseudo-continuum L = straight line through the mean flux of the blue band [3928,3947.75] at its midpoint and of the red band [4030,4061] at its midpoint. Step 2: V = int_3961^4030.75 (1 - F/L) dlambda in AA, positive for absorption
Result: 1.2 AA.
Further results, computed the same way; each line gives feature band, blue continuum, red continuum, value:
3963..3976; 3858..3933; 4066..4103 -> 0.2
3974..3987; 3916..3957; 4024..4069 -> -0.2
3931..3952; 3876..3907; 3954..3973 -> -0.6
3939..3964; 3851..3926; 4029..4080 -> 0.0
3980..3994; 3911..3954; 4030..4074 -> -0.2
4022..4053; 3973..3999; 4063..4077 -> -0.4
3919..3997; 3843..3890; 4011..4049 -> 1.7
